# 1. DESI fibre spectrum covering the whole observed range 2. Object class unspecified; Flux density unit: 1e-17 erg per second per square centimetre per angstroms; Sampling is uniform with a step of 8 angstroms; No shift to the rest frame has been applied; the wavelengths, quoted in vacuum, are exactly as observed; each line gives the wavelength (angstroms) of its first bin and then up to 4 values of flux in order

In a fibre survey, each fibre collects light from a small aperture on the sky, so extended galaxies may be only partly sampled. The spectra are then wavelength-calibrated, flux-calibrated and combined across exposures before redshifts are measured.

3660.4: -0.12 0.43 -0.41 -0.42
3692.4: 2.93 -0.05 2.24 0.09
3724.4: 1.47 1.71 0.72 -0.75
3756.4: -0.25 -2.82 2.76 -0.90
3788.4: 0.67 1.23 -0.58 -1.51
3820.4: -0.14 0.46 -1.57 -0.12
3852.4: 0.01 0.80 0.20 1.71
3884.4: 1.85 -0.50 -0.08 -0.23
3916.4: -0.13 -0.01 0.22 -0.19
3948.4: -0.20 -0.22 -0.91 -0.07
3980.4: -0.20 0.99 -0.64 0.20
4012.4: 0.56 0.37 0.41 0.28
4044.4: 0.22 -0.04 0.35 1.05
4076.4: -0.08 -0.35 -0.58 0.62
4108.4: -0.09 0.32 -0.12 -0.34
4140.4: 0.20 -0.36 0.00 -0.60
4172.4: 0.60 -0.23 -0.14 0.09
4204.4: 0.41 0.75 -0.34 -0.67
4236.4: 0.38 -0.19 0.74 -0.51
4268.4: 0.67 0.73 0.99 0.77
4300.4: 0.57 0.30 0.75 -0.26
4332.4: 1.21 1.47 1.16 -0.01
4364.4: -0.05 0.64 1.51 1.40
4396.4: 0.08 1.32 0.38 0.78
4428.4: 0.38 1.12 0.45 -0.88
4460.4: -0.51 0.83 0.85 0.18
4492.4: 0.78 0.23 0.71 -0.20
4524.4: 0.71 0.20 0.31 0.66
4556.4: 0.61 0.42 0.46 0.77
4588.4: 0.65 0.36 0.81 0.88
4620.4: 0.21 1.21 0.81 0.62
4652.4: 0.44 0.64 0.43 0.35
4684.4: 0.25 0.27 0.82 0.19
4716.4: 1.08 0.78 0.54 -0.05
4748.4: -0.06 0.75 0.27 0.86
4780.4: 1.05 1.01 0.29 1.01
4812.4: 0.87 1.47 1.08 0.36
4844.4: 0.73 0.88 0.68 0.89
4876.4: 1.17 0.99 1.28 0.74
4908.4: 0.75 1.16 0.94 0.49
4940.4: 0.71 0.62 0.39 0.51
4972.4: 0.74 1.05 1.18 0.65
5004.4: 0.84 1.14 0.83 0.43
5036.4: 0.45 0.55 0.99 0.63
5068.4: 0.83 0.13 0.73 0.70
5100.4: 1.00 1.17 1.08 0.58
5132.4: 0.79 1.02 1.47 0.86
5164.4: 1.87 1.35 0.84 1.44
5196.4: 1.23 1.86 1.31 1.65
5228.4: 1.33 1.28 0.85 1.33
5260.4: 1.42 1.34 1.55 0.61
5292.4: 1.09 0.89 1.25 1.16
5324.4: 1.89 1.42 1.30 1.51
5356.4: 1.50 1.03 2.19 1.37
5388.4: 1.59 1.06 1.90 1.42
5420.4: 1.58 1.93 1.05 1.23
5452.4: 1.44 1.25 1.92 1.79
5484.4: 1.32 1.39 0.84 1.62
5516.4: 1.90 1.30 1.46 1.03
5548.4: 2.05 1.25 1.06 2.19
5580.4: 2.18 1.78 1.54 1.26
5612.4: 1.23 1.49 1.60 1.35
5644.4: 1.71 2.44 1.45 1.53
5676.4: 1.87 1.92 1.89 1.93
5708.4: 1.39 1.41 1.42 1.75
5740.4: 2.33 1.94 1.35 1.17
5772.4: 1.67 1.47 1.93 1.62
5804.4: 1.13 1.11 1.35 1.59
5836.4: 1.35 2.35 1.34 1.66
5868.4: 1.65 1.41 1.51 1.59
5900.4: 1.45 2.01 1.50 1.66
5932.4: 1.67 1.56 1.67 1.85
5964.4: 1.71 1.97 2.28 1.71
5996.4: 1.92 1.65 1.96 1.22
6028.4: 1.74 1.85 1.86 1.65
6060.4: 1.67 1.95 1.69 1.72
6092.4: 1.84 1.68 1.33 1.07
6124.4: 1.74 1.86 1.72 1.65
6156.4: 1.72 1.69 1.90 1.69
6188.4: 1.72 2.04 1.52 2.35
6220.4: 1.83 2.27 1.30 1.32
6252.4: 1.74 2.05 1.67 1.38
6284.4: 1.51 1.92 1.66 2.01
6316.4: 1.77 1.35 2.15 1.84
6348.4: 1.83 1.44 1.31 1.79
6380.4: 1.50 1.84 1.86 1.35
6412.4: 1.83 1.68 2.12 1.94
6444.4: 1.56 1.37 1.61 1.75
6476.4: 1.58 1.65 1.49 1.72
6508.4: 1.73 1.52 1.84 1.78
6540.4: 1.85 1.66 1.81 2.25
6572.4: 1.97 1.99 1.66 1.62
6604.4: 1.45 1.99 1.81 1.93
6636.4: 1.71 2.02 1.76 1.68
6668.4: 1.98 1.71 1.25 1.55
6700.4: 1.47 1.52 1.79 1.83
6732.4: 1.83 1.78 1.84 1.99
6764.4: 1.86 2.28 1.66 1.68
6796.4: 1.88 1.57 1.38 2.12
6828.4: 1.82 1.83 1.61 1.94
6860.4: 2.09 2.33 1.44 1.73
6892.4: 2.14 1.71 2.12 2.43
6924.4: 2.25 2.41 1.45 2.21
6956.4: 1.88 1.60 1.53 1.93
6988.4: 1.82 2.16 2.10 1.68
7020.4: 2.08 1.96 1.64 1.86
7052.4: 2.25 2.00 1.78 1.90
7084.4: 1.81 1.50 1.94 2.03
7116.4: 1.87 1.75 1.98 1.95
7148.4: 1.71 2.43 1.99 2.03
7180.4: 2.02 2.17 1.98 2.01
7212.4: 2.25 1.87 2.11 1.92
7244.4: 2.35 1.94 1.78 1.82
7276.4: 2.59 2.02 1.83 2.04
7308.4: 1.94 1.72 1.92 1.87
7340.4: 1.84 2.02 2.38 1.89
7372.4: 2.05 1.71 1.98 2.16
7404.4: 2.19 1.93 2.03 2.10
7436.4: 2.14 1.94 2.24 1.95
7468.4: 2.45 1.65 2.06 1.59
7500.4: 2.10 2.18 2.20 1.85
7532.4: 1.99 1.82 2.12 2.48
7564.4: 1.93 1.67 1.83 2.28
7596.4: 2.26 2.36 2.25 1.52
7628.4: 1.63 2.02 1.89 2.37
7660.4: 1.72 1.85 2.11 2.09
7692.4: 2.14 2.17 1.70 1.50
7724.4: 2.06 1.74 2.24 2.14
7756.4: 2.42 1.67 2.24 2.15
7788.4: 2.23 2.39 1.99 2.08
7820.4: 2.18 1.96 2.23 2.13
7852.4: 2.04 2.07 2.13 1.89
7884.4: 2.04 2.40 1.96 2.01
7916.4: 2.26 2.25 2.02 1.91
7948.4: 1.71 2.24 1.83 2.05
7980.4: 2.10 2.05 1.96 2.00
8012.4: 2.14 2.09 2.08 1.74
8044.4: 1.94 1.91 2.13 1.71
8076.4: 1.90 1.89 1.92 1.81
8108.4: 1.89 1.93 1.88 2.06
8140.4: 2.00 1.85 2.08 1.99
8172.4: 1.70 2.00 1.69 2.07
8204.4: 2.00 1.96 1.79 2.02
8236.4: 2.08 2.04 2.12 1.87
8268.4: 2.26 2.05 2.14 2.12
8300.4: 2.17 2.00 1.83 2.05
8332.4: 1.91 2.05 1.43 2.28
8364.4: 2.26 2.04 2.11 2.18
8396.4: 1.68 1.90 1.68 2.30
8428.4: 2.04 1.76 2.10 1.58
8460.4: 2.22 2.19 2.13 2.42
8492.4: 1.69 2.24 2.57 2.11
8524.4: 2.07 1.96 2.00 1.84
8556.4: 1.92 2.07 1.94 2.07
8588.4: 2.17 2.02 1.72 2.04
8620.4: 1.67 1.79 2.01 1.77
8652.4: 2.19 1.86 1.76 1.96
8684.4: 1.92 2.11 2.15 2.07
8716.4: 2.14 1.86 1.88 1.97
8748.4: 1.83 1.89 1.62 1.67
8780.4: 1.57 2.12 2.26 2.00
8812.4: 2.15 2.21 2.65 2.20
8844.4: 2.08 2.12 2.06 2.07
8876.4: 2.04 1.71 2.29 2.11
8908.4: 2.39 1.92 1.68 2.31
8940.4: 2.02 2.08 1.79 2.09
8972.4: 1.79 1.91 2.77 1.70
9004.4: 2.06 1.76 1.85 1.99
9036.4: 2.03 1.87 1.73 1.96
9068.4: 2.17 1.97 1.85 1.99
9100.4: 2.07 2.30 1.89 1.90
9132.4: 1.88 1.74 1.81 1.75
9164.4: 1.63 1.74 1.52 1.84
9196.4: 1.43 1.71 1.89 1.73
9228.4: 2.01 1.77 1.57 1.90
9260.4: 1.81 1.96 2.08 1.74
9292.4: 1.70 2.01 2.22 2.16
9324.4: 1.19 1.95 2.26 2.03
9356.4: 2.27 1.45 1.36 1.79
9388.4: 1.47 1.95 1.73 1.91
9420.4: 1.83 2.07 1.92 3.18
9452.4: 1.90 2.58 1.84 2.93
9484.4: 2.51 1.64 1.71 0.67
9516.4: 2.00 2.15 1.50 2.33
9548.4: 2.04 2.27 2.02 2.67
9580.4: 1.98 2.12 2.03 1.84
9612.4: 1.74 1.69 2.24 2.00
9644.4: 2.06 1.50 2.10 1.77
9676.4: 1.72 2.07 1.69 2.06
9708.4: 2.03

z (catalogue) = 0.292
